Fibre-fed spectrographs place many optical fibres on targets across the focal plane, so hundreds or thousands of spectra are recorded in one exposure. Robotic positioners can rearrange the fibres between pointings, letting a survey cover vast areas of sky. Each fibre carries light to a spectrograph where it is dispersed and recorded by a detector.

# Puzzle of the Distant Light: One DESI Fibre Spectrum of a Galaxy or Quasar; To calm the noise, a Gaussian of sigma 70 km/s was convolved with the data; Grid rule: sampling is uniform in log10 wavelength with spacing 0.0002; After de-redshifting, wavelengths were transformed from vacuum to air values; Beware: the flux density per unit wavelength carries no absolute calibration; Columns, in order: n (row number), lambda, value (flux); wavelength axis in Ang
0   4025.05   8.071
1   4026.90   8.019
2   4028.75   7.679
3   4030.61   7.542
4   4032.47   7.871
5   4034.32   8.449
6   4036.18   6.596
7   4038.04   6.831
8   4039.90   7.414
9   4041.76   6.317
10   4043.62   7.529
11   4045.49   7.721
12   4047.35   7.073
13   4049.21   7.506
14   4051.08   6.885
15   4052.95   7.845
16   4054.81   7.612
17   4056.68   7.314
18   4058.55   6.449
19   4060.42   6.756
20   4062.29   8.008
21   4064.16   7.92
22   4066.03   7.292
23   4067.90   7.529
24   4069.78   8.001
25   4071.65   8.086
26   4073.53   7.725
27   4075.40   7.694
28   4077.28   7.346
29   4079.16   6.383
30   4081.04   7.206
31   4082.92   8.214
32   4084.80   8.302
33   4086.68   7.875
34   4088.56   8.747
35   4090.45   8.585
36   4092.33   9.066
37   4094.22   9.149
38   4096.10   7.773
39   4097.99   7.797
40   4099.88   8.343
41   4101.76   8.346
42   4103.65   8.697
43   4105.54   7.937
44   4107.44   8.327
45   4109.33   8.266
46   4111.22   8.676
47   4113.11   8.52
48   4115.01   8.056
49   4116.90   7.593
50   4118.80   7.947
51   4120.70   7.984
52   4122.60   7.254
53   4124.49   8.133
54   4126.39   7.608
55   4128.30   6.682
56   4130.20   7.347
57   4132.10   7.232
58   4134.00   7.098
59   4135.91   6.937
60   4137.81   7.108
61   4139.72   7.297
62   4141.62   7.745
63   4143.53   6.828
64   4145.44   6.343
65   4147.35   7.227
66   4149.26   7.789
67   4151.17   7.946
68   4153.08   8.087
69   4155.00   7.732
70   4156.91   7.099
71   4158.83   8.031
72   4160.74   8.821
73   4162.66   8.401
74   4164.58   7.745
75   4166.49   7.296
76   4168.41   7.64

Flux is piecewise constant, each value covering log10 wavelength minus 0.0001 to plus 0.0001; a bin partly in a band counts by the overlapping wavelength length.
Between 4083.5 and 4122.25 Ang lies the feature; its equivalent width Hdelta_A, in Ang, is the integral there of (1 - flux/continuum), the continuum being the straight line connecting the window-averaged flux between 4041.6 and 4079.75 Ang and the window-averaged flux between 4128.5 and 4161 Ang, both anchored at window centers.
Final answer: -4.6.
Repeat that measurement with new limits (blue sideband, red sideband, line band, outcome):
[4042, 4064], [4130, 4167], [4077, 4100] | -2.1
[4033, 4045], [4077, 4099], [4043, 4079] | 0.6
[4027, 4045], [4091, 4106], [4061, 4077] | 0.4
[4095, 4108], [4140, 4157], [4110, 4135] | 0.5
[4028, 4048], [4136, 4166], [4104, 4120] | -1.4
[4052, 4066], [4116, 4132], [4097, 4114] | -1.8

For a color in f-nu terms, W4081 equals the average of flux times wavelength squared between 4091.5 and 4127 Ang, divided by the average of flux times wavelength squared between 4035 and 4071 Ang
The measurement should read 1.15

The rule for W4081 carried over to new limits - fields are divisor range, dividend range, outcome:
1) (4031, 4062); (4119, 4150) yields 1.05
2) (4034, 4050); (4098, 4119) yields 1.18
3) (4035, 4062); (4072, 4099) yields 1.14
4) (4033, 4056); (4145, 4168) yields 1.12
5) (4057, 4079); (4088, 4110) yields 1.14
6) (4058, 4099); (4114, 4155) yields 0.98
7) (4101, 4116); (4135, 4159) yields 0.90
